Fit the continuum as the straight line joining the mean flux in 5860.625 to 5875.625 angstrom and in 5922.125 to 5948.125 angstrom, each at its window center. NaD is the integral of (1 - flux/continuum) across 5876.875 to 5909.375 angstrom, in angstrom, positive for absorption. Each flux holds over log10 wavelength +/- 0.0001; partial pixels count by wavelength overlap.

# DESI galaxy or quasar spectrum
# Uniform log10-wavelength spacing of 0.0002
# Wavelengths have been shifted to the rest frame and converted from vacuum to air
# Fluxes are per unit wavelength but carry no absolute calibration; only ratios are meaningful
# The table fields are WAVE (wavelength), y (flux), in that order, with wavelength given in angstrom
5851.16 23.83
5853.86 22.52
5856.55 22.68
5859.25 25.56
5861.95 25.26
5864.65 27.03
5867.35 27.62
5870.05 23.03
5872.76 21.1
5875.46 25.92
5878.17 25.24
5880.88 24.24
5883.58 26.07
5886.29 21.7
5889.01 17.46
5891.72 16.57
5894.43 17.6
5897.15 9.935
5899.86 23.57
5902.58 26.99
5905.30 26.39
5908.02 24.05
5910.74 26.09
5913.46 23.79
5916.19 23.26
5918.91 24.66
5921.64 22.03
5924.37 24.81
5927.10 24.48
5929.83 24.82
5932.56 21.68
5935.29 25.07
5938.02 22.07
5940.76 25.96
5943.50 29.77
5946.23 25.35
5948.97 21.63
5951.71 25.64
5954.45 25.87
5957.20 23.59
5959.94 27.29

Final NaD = 4.20 angstrom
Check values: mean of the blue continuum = 24.9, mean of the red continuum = 24.7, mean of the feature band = 21.6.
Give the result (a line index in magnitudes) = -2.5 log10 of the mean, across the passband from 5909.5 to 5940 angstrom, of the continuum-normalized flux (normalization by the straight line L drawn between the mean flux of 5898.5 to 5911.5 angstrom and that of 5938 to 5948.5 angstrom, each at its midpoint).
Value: 0.08 mag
